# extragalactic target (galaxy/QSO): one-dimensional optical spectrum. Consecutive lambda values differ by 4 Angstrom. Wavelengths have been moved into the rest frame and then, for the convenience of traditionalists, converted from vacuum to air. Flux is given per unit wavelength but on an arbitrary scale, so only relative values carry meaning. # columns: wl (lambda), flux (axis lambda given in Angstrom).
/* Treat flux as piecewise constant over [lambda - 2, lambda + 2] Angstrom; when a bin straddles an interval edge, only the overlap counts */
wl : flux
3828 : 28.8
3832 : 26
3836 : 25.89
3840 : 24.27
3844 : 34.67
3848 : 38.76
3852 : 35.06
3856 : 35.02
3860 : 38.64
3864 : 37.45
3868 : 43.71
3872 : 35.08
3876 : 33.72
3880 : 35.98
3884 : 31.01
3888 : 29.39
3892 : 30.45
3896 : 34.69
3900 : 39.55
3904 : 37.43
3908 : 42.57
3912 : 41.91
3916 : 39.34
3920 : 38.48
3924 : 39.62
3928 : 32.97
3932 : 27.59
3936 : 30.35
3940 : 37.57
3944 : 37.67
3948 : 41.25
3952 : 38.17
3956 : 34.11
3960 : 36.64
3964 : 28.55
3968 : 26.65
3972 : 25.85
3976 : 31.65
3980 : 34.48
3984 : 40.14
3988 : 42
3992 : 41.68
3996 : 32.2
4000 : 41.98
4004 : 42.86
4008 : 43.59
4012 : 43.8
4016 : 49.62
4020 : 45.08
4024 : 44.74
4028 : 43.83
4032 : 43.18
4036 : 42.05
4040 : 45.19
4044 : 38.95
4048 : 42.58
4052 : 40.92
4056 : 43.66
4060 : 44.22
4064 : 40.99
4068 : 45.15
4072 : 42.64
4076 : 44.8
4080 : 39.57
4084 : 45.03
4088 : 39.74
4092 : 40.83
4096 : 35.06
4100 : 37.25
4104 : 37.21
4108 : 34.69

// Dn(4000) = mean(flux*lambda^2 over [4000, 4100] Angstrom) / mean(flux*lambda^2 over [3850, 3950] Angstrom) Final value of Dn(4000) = 1.27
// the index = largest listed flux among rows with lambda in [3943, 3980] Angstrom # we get 41.25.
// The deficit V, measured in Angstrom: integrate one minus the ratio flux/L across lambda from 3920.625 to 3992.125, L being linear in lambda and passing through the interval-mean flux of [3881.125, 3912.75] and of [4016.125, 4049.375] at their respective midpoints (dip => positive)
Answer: 7.98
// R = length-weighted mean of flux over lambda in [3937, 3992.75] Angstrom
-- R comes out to 35.2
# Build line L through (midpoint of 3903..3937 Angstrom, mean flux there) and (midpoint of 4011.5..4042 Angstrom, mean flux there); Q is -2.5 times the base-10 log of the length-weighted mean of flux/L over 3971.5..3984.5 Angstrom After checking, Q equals 0.239 mag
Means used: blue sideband 36.9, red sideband 44.7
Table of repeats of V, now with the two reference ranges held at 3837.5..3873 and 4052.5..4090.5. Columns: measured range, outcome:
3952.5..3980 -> 5.6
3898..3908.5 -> -0.6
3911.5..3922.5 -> -0.6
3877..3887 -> 1.0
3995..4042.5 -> -2.7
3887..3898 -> 1.6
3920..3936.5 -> 2.0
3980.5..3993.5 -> -0.1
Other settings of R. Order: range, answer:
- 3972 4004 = 37.3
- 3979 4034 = 42.2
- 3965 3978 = 28.1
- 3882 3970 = 35.3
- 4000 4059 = 43.5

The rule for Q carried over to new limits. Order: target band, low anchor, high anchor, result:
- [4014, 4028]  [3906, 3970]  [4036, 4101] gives -0.165 mag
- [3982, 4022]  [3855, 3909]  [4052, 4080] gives -0.043 mag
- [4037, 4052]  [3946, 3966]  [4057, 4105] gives -0.066 mag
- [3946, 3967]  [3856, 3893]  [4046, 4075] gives 0.096 mag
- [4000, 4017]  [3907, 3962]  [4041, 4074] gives -0.105 mag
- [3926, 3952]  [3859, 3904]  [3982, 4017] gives 0.110 mag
